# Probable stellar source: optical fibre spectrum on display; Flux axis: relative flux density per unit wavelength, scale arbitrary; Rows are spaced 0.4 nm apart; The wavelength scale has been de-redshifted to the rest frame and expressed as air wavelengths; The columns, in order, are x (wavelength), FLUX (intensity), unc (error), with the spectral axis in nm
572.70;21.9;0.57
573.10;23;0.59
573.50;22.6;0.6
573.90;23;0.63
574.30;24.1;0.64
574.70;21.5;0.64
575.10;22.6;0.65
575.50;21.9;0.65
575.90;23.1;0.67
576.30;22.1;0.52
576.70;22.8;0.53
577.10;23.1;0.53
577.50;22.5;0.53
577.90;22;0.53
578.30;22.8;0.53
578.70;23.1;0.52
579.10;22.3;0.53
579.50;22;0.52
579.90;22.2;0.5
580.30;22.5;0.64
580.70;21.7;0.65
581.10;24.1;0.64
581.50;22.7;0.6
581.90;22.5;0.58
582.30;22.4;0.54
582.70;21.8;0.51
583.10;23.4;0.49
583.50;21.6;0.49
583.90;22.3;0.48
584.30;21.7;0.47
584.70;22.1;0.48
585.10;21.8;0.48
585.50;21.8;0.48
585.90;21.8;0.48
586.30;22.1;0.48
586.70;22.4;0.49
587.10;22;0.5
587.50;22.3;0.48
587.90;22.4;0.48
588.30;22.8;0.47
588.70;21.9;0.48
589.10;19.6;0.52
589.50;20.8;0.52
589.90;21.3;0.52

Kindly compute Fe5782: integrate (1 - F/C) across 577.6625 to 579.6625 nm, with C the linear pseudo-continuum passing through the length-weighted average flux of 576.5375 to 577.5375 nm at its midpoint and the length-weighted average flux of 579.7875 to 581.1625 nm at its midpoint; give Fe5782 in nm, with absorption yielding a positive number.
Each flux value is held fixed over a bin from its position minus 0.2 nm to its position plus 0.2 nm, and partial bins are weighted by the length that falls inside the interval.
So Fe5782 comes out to 0.02 nm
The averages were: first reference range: 22.8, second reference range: 22.5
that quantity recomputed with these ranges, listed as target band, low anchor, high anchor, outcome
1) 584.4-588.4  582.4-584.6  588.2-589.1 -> -0.04 nm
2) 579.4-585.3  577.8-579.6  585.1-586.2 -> -0.05 nm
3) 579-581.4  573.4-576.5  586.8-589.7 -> -0.02 nm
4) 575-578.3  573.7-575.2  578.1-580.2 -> 0.02 nm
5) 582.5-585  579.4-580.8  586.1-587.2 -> 0.00 nm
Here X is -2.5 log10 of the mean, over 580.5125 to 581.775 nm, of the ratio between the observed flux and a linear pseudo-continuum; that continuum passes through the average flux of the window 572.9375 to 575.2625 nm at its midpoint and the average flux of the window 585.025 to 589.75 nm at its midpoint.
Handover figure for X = -0.03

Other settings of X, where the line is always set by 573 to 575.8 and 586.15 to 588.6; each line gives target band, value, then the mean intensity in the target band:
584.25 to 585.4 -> 0.02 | 21.9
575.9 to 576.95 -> 0.00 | 22.6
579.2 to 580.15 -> 0.02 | 22.1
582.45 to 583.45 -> 0.00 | 22.4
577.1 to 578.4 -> 0.00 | 22.5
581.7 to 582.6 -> 0.00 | 22.4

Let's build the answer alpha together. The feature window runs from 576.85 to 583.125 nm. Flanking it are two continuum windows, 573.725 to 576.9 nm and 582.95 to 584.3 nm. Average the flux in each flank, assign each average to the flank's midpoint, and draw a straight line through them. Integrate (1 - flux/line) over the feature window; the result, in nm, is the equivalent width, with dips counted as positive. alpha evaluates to -0.03 nm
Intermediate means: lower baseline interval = 22.6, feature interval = 22.5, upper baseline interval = 22.3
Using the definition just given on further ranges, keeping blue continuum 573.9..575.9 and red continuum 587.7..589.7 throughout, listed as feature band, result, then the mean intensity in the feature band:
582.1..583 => -0.01 nm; 22.2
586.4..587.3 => -0.02 nm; 22.2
